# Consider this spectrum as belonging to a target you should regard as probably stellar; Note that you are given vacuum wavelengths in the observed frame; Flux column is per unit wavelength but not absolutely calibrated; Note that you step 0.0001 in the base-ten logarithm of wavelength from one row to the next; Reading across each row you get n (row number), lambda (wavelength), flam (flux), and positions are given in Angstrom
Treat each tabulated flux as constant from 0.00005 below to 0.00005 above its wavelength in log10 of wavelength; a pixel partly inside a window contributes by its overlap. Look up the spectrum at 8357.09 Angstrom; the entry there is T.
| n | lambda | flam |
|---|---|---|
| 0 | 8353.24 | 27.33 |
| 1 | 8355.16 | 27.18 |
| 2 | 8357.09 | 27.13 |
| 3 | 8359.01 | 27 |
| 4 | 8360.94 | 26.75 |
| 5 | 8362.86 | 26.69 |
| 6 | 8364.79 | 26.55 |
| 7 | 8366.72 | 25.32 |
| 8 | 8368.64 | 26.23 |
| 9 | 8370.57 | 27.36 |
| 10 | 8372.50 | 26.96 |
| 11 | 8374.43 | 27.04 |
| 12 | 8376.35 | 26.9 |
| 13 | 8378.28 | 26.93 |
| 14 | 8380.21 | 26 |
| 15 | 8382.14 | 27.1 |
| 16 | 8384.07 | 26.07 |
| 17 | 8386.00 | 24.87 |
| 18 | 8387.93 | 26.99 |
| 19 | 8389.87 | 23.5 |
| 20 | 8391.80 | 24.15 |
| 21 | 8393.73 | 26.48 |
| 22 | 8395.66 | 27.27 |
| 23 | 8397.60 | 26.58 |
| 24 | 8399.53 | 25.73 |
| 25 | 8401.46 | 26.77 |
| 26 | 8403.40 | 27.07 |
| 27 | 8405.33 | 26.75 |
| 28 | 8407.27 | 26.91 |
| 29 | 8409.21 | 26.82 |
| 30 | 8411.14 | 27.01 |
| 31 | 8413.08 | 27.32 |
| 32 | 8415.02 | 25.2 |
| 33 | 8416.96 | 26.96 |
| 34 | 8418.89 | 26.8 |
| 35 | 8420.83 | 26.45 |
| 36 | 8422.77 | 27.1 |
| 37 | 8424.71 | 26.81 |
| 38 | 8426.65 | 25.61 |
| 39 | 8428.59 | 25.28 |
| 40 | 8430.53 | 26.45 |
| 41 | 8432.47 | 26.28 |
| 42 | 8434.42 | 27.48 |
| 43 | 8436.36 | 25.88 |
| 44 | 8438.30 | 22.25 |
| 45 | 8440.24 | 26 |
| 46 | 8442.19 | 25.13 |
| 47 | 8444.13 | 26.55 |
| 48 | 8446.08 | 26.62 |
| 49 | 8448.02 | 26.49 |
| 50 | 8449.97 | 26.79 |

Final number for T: 27.13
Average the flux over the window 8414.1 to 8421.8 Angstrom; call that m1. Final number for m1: 26.4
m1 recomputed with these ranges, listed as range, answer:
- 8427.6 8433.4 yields 26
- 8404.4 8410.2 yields 26.8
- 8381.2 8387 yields 26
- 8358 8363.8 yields 26.8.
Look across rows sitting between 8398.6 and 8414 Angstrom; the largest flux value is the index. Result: 27.32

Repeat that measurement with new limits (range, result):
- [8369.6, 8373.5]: 27.36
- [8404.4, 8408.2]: 26.91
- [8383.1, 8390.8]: 26.99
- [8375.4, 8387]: 27.1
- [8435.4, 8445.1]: 26.55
